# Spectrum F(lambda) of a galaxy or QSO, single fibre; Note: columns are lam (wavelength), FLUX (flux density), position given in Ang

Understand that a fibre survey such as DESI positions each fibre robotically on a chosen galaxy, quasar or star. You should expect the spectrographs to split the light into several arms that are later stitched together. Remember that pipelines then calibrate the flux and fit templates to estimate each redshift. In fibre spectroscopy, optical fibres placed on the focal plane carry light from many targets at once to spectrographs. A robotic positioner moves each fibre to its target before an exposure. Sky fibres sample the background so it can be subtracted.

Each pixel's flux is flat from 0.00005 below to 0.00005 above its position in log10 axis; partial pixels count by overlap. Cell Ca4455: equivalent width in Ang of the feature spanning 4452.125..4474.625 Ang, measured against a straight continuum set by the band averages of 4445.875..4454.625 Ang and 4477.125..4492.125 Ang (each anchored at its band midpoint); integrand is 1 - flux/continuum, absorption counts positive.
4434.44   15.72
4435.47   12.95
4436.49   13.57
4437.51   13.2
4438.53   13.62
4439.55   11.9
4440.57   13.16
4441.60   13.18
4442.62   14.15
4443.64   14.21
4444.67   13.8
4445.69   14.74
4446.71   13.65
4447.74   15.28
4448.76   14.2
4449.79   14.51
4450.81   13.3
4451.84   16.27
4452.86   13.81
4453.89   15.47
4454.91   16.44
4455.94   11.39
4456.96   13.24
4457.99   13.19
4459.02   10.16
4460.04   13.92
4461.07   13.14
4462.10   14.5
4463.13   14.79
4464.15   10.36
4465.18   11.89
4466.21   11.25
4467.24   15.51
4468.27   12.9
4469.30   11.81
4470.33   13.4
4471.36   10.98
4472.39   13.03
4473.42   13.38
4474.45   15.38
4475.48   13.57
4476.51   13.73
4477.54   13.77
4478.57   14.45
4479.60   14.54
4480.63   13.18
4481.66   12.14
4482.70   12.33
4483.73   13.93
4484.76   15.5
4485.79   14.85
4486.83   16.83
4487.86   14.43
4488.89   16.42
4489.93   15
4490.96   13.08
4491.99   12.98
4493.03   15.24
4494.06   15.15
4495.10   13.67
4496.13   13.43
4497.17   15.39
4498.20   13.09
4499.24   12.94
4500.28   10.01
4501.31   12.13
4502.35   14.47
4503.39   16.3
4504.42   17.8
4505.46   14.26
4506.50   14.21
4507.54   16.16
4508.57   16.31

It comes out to 2.0 Ang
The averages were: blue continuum 14.6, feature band 13.2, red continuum 14.3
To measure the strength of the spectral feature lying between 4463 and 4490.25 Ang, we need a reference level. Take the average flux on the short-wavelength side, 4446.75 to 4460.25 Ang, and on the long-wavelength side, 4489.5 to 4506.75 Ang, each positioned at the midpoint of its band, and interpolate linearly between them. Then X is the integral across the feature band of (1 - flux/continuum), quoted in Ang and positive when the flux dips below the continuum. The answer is 0.7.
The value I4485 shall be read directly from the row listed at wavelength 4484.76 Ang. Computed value 15.5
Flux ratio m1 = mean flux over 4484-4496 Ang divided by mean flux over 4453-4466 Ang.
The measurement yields 1.12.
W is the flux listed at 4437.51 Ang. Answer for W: 13.2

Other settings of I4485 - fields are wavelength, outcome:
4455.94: 11.39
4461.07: 13.14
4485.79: 14.85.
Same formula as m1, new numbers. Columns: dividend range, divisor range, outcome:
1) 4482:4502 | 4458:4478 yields 1.08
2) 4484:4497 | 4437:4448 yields 1.08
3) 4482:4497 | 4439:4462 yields 1.05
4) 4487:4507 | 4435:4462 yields 1.04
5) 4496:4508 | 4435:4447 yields 1.05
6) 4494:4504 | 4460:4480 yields 1.03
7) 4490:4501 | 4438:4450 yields 0.98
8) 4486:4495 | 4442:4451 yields 1.04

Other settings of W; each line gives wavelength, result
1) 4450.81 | 13.3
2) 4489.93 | 15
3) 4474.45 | 15.38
